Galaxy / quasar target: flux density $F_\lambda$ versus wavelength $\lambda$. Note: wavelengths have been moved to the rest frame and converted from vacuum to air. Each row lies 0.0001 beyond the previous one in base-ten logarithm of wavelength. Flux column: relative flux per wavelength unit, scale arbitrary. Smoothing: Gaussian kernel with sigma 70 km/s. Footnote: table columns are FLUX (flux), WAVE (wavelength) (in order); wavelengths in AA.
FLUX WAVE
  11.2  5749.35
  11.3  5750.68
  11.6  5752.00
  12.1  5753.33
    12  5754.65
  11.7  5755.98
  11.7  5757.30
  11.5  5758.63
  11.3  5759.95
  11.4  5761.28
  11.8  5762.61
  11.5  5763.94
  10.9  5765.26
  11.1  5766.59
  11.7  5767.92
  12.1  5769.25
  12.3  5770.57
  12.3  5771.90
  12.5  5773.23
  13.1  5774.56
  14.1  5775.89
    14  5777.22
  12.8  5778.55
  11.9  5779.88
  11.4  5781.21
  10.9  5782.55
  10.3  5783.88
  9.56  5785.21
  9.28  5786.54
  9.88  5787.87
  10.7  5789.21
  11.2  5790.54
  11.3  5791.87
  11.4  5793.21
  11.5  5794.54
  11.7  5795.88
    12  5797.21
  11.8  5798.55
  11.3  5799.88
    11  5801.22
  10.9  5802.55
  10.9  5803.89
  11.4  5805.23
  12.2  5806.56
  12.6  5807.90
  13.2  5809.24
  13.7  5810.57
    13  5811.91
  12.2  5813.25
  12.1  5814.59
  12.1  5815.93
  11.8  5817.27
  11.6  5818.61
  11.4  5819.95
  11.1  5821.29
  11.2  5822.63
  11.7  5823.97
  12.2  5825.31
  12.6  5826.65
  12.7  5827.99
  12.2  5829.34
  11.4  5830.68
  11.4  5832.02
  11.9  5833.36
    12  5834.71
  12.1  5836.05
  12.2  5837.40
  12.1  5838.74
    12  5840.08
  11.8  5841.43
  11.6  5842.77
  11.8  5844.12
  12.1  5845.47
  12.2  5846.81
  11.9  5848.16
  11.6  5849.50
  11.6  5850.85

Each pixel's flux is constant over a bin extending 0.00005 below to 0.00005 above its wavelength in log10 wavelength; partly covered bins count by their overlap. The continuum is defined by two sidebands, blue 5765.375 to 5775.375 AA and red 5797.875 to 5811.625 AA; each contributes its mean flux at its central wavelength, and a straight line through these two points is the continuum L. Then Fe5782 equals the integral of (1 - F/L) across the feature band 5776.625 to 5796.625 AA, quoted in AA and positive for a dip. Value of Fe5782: 1.4 AA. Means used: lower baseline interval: 12.1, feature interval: 11.2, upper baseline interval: 11.9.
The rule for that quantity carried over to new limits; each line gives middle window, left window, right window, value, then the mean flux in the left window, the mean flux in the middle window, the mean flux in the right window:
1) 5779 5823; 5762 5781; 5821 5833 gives 2.09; 12.3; 11.5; 11.9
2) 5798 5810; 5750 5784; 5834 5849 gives 0.23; 11.9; 11.7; 12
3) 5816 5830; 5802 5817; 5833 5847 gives 0.28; 12.2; 11.9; 12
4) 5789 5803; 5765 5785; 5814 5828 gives 0.68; 12.1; 11.4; 11.8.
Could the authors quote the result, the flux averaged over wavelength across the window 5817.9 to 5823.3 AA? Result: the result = 11.3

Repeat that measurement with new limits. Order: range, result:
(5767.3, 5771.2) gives 12.1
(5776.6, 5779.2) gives 13.4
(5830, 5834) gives 11.6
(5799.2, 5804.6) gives 11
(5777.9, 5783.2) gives 11.7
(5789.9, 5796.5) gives 11.4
